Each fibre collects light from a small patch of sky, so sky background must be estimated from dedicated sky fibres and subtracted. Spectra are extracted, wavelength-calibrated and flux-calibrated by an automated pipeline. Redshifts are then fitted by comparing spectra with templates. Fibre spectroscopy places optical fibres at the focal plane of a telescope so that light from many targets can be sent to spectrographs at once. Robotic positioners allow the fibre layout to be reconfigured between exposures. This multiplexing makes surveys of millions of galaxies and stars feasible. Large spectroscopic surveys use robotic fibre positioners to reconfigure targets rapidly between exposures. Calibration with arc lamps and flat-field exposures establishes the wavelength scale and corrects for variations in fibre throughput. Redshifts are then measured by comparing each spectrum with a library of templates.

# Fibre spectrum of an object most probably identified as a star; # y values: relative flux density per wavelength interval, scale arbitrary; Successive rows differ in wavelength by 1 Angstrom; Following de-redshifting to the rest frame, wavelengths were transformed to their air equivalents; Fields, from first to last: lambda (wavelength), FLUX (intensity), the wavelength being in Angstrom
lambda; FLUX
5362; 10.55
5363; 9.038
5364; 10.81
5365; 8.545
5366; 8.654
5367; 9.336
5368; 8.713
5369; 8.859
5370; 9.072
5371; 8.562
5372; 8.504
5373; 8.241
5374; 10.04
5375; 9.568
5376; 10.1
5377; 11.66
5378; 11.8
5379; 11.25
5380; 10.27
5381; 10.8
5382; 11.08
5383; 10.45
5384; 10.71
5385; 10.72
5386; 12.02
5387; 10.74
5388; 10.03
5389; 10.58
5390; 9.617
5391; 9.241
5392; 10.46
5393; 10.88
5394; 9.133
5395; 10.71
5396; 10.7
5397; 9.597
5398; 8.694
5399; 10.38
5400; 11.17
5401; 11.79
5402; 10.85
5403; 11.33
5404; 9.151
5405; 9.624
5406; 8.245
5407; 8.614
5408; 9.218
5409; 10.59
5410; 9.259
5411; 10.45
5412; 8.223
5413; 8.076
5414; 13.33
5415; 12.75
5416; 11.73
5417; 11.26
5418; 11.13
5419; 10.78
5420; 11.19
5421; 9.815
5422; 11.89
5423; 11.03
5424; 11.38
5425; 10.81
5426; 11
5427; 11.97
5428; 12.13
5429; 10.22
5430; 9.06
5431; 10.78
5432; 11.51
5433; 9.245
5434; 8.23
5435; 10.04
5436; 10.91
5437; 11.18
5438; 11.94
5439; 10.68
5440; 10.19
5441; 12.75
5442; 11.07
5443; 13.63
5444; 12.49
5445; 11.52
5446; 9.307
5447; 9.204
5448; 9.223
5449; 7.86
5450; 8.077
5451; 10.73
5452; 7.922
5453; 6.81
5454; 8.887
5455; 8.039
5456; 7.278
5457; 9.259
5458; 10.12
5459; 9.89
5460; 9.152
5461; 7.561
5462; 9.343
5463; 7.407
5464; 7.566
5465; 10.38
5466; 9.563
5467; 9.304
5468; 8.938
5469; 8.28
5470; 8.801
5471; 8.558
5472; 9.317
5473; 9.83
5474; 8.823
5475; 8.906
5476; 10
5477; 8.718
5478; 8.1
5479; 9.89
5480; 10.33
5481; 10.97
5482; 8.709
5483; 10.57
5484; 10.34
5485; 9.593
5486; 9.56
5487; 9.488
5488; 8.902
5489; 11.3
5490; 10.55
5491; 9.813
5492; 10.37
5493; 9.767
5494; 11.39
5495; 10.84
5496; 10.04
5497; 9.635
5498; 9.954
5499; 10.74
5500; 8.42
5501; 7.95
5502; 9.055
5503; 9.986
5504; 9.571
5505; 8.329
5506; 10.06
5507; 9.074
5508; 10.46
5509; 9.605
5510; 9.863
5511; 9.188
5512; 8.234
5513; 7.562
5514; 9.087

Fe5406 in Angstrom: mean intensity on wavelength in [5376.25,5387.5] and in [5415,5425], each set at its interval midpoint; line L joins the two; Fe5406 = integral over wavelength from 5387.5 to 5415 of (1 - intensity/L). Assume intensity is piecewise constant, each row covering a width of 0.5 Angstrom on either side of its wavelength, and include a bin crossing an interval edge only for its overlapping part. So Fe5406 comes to 2.6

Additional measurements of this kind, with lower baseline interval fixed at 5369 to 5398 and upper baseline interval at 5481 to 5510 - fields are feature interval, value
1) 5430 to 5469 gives 1.2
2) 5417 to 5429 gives -1.3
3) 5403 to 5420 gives -0.2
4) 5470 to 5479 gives 0.7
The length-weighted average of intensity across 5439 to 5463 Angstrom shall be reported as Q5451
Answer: 9.56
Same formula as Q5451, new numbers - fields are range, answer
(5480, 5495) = 10.1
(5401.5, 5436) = 10.4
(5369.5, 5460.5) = 10.2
